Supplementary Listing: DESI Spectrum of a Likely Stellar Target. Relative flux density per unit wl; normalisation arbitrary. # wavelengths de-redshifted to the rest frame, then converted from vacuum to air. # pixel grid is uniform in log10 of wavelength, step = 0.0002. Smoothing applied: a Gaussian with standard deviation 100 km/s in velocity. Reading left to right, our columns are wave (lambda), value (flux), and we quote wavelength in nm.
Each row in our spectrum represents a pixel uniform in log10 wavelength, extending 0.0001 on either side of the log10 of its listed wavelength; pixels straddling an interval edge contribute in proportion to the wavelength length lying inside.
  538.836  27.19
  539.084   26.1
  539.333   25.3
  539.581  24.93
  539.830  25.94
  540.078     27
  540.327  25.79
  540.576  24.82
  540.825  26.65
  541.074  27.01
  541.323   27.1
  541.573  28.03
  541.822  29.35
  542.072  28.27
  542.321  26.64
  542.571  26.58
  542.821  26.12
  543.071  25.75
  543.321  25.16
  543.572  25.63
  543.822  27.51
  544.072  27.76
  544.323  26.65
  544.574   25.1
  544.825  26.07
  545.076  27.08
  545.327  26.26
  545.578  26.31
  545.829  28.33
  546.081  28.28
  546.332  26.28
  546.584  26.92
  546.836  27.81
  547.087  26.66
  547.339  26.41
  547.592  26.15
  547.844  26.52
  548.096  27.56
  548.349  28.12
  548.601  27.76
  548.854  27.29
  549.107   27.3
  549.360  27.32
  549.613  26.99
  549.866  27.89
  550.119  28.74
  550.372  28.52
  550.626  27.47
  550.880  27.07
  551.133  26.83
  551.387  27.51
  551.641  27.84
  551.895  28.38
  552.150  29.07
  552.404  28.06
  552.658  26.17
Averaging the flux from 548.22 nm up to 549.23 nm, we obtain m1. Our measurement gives 27.6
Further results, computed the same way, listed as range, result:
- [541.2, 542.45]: 27.9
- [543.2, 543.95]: 26.1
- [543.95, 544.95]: 26.4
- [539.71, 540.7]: 25.9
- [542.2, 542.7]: 26.6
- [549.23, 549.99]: 27.4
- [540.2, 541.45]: 26.3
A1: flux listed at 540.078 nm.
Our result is 27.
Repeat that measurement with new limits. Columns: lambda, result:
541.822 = 29.35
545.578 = 26.31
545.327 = 26.26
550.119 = 28.74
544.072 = 27.76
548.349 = 28.12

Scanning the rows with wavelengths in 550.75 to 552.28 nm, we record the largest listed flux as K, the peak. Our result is 29.07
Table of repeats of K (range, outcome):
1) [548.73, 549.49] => 27.32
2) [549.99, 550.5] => 28.74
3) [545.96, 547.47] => 28.28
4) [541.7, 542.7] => 29.35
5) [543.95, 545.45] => 27.76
